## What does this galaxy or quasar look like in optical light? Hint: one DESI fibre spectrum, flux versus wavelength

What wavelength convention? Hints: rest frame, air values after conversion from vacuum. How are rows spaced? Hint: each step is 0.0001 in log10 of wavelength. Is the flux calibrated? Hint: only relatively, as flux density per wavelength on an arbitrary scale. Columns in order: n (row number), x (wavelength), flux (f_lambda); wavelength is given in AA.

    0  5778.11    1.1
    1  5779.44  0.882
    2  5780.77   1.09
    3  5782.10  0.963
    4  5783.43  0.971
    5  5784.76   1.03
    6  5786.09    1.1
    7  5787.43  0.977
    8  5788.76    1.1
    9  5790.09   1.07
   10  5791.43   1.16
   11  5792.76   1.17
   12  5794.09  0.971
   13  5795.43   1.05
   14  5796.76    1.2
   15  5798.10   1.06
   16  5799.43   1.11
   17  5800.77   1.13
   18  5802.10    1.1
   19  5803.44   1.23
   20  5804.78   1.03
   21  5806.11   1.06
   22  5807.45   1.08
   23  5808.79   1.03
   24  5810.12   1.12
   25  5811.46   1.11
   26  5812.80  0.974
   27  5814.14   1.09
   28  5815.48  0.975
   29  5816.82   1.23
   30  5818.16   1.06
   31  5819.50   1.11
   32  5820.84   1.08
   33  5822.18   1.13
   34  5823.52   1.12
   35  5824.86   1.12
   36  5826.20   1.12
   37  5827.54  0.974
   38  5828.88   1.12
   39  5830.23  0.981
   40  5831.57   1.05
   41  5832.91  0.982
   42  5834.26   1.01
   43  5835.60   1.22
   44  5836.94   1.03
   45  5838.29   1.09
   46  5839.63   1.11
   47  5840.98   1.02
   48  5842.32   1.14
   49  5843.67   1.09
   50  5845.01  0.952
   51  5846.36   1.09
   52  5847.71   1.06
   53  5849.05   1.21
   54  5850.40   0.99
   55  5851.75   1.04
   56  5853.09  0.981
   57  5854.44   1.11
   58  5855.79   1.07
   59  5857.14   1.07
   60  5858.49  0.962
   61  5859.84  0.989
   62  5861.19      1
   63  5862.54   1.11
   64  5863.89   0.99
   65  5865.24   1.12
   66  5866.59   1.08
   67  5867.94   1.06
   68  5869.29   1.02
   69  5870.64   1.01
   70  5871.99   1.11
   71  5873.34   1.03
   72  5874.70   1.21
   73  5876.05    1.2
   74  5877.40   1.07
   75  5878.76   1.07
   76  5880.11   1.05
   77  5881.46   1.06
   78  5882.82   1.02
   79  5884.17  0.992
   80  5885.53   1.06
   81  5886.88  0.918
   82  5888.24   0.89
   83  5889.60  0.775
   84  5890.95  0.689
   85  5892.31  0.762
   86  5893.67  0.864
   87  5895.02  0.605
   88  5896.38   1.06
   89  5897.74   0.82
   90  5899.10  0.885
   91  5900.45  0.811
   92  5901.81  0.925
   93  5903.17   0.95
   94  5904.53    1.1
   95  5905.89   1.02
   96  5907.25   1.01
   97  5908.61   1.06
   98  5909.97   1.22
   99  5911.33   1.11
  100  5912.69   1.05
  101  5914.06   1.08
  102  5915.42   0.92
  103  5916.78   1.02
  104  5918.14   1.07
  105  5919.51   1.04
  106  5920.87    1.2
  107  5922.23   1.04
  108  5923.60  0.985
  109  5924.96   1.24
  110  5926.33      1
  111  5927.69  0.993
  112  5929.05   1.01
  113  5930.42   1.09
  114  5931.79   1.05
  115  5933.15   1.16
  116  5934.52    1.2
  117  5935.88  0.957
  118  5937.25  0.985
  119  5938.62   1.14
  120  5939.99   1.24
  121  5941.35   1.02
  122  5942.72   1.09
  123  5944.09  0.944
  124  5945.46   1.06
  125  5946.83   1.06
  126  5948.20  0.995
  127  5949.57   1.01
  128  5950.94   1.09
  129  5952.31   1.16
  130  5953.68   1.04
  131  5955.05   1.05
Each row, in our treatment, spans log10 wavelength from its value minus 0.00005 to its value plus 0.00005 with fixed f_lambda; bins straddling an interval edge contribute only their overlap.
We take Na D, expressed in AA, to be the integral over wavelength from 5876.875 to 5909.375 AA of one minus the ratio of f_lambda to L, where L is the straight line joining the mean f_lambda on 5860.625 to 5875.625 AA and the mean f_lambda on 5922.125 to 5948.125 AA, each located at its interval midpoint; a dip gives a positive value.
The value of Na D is 4.0 AA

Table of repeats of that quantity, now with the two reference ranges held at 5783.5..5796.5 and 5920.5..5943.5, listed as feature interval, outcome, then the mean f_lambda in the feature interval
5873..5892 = 1.40 AA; 0.997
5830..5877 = 0.48 AA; 1.06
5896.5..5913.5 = 1.24 AA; 0.999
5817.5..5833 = -0.02 AA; 1.07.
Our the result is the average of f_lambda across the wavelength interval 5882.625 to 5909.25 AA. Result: 0.909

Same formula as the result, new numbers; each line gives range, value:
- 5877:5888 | 1.02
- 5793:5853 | 1.08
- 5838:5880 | 1.07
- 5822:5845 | 1.07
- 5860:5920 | 0.998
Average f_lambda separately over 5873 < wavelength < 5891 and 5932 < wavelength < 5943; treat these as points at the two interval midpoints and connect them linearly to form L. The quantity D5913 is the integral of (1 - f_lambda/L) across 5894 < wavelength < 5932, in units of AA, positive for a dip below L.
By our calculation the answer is 1.8 AA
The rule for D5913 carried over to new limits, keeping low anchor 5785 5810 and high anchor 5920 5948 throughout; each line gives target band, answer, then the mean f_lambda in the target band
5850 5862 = 0.6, 1.02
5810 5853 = 0.5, 1.07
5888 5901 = 3.2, 0.814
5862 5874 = 0.2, 1.06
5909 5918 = 0.1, 1.07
